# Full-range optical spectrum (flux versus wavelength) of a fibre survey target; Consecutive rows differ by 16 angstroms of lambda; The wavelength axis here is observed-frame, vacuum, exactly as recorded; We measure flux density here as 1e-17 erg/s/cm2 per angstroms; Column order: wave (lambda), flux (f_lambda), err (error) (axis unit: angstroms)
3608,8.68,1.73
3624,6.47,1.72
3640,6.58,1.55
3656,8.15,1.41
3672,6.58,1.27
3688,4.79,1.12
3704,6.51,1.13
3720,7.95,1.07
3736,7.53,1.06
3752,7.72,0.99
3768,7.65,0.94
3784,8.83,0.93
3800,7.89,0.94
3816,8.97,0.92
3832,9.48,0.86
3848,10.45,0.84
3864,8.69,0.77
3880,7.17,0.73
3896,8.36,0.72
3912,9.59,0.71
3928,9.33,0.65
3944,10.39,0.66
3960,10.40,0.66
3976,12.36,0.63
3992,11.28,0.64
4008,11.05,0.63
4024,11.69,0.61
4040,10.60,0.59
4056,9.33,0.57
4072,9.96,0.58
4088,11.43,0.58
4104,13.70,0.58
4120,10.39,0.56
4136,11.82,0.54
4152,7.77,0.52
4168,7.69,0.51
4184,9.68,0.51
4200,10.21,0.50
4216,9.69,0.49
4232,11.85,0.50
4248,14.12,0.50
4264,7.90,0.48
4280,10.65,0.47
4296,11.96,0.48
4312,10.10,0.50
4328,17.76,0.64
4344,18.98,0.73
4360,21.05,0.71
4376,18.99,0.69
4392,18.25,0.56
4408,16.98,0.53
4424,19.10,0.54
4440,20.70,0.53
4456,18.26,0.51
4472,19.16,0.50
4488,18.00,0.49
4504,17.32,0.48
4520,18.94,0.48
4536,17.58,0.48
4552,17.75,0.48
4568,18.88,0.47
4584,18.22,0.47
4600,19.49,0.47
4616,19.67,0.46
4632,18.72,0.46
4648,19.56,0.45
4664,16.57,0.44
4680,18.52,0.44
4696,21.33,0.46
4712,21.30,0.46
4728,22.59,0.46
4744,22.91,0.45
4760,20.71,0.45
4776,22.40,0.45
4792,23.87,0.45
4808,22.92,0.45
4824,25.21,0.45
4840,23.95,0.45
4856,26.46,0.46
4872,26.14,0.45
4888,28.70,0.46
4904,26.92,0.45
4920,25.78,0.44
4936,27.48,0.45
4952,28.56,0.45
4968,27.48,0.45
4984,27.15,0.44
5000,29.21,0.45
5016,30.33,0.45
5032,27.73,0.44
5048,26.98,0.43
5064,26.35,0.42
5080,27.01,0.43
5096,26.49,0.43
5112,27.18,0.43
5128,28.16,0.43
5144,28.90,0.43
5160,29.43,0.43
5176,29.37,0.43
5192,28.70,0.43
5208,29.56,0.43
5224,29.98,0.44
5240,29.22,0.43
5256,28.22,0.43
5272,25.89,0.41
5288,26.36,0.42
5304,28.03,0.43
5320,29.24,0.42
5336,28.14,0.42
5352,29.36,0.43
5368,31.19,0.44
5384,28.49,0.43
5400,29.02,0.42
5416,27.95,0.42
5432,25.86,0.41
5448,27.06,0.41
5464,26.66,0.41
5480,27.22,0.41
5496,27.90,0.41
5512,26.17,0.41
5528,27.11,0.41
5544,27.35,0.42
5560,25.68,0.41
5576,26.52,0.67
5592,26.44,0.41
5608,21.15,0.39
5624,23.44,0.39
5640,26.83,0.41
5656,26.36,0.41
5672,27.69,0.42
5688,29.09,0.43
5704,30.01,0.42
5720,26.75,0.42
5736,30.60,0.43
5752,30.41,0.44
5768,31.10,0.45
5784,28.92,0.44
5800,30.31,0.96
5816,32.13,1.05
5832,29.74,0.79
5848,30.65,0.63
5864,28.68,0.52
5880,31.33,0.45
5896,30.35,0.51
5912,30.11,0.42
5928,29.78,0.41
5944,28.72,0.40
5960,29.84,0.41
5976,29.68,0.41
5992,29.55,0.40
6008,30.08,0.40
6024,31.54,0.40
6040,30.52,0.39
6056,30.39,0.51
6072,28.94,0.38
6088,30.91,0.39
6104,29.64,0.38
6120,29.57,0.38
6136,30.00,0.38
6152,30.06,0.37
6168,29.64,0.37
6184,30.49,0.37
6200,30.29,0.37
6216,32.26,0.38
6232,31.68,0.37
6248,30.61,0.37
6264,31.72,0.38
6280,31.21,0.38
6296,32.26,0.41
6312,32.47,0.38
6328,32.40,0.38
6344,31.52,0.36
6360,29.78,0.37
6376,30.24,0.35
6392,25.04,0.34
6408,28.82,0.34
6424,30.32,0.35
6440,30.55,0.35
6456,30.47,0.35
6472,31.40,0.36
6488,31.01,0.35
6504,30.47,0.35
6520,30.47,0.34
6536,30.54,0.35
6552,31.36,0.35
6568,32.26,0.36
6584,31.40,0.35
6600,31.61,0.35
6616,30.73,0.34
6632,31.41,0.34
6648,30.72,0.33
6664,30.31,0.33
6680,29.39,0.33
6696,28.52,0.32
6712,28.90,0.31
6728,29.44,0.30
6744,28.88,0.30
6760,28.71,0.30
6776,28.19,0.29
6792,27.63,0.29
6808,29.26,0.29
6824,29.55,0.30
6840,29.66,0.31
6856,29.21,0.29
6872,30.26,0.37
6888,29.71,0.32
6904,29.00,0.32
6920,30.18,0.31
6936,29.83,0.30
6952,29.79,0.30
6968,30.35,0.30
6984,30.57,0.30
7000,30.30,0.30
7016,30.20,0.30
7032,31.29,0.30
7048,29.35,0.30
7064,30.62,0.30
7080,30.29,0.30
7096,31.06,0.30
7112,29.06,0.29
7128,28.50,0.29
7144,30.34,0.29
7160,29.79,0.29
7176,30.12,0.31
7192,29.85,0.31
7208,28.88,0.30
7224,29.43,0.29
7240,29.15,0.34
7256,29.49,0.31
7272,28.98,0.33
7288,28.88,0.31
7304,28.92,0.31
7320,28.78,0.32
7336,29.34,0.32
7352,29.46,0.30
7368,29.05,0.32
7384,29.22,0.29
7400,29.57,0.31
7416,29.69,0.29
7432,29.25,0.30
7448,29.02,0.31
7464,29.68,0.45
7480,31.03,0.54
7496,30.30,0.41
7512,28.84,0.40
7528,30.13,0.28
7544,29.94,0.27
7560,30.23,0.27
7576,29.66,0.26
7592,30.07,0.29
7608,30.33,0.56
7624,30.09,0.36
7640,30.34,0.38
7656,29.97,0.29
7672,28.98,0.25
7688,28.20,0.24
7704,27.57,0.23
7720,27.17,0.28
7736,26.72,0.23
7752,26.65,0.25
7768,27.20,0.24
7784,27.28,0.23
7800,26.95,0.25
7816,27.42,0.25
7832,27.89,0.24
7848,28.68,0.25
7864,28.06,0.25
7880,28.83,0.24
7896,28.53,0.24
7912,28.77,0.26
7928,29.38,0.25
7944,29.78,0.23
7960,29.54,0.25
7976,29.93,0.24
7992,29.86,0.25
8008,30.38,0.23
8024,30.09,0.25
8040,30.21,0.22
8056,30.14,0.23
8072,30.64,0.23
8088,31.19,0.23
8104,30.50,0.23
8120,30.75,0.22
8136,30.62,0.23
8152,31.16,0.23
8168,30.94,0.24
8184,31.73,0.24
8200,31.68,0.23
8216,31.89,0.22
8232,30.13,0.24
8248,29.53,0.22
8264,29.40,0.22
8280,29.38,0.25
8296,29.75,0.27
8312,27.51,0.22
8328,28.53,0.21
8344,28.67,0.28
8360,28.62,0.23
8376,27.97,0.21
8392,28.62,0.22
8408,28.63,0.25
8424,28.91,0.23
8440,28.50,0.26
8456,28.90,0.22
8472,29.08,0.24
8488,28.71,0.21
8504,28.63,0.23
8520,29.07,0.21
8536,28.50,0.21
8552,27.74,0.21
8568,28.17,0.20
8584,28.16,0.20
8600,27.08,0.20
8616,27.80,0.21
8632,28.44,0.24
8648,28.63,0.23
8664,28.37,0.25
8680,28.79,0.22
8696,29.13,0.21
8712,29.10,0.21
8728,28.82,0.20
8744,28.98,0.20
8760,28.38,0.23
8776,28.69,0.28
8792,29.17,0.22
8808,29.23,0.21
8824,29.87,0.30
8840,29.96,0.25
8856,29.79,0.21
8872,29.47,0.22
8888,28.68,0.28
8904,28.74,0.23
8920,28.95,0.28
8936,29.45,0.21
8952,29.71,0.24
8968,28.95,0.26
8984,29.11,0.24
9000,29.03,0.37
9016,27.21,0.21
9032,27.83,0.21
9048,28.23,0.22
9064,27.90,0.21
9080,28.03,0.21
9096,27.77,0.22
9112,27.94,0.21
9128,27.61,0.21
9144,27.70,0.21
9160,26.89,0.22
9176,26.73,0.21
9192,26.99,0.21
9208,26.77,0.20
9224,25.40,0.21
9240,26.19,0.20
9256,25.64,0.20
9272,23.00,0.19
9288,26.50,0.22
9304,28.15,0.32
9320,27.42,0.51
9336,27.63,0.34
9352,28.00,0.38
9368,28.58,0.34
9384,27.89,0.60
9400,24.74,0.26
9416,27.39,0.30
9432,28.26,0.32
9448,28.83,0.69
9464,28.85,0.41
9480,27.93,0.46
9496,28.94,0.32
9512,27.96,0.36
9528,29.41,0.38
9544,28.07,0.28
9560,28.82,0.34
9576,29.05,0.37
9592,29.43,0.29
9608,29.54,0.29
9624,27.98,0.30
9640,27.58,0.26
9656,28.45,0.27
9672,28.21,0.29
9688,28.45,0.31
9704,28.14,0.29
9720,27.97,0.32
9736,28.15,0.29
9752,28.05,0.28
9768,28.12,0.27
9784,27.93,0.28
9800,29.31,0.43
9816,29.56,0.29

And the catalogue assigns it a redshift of 0.085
